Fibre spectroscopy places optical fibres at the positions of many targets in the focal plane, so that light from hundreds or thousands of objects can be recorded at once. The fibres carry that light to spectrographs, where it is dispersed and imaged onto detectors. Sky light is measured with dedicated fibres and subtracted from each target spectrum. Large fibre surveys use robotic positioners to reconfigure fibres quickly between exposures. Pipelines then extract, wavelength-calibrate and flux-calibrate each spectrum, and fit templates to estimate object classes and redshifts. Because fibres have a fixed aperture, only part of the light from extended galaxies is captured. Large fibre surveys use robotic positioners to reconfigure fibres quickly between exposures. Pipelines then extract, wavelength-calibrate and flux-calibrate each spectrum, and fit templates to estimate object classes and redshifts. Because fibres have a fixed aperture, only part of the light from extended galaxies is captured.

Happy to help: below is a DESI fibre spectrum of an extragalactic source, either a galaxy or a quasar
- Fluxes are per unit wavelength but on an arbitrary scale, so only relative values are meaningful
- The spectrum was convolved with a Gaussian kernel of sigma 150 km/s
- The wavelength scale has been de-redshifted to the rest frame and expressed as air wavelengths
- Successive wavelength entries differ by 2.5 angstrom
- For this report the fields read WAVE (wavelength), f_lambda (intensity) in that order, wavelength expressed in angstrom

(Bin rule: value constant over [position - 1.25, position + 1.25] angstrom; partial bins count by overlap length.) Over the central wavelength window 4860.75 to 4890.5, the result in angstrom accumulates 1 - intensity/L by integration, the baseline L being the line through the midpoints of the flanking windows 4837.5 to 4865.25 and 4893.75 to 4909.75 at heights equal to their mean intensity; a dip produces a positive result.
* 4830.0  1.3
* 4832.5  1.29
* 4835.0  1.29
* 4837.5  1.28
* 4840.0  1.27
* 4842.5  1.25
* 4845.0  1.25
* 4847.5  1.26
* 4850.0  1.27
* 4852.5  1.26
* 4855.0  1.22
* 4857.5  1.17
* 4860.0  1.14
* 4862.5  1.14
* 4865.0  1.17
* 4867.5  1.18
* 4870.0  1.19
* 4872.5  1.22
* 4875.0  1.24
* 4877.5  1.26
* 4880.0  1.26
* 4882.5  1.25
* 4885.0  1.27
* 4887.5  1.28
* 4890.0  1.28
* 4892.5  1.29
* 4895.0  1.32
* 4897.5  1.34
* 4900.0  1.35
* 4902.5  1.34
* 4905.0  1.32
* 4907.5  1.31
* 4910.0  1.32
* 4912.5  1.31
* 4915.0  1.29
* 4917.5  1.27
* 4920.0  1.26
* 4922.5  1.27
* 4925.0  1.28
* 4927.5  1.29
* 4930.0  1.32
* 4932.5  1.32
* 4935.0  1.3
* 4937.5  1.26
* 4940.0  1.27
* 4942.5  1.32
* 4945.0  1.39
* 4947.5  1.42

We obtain 1.14 angstrom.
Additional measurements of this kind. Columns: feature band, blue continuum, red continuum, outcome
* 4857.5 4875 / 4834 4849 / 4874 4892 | 1.2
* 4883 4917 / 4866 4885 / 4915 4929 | -1.4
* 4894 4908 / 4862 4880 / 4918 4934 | -0.9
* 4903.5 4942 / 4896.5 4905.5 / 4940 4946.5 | 1.3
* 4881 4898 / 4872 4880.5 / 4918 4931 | -0.4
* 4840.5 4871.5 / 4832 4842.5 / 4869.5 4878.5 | 1.1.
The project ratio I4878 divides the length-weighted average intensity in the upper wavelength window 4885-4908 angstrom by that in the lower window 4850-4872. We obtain 1.1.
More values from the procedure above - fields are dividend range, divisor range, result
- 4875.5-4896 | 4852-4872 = 1.08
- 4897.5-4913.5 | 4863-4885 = 1.09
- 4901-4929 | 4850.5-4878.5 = 1.08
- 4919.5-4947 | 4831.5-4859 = 1.04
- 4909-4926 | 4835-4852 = 1.02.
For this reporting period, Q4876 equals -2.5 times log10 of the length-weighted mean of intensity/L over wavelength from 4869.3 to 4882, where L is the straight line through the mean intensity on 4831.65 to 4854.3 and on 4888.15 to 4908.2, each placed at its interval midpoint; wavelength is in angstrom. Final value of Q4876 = 0.05 mag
